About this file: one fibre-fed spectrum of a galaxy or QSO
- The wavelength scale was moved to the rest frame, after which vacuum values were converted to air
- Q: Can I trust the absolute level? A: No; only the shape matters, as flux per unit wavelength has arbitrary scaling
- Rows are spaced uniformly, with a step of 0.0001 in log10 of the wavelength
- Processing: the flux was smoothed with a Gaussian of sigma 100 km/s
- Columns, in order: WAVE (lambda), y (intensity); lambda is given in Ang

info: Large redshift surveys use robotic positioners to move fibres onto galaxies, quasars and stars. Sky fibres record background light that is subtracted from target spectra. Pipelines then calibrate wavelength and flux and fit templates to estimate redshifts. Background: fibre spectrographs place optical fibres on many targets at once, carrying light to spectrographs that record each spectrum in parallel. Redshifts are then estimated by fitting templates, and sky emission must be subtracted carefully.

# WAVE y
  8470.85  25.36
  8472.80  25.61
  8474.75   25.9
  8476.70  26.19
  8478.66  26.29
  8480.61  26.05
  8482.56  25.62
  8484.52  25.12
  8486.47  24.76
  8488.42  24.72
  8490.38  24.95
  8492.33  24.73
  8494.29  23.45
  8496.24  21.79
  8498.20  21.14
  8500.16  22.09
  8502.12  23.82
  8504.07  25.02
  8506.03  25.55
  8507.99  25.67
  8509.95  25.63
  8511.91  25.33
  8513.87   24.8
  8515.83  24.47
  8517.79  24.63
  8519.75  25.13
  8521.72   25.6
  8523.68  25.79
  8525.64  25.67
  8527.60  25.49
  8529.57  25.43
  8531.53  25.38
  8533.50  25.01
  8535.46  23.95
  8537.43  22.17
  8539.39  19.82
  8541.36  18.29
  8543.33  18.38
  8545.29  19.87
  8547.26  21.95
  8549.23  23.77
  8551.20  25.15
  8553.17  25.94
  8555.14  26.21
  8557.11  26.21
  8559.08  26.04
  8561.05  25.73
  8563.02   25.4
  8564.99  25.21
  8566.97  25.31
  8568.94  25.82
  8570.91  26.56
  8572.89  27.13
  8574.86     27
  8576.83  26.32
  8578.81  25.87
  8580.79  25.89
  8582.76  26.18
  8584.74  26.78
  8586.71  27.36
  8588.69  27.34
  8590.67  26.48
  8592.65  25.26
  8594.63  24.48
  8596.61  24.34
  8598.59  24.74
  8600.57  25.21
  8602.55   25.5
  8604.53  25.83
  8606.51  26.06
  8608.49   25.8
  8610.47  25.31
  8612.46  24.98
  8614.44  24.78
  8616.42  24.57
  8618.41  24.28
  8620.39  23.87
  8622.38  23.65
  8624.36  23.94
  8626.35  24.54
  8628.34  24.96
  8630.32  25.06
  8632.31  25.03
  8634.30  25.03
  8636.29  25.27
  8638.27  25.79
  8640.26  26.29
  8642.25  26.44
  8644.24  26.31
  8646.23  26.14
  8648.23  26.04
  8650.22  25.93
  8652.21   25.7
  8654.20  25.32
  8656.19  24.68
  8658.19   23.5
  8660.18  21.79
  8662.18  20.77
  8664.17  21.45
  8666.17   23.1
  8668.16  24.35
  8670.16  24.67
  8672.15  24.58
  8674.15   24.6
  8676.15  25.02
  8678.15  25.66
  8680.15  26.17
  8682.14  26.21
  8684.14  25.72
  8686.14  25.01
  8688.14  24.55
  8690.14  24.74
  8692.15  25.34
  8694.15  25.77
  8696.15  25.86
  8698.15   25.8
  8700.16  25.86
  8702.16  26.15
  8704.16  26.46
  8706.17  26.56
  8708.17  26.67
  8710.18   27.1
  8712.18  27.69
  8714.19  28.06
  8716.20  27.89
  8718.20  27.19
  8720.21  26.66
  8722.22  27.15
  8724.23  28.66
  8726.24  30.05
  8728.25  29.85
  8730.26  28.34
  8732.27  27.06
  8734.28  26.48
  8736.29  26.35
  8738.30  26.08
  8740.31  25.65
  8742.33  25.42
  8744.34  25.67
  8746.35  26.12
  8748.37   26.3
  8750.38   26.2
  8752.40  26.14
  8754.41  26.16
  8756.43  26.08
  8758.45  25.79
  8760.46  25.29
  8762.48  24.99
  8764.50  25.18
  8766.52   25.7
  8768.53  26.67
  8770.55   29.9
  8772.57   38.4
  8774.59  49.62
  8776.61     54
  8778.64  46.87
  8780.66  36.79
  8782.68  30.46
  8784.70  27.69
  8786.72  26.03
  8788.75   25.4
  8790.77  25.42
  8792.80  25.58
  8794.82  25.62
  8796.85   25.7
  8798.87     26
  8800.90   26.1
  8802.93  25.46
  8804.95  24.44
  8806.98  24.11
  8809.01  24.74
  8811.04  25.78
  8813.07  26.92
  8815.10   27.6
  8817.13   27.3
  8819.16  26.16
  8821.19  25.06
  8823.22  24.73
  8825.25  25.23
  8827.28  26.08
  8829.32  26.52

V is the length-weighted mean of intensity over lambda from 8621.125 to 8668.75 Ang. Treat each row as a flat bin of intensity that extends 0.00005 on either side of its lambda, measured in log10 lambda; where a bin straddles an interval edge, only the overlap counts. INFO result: 24.6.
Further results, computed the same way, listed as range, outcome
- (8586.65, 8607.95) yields 25.6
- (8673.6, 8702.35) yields 25.5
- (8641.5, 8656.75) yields 25.8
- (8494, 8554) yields 23.7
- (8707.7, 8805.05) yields 28.6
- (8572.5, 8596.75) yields 26.2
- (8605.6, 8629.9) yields 24.7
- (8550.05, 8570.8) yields 25.7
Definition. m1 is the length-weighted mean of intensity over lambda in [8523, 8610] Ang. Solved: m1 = 25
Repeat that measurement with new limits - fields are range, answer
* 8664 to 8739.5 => 26.2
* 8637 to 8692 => 24.8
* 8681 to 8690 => 25.4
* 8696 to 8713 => 26.5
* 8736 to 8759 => 26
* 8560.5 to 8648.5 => 25.5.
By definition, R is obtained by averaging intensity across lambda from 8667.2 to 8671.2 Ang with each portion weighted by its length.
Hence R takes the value 24.5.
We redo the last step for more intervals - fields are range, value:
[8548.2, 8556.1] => 25.2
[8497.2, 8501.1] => 21.6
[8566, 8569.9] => 25.6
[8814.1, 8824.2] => 26.2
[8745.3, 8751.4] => 26.2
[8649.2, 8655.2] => 25.7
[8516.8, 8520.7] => 24.9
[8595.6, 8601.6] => 24.8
